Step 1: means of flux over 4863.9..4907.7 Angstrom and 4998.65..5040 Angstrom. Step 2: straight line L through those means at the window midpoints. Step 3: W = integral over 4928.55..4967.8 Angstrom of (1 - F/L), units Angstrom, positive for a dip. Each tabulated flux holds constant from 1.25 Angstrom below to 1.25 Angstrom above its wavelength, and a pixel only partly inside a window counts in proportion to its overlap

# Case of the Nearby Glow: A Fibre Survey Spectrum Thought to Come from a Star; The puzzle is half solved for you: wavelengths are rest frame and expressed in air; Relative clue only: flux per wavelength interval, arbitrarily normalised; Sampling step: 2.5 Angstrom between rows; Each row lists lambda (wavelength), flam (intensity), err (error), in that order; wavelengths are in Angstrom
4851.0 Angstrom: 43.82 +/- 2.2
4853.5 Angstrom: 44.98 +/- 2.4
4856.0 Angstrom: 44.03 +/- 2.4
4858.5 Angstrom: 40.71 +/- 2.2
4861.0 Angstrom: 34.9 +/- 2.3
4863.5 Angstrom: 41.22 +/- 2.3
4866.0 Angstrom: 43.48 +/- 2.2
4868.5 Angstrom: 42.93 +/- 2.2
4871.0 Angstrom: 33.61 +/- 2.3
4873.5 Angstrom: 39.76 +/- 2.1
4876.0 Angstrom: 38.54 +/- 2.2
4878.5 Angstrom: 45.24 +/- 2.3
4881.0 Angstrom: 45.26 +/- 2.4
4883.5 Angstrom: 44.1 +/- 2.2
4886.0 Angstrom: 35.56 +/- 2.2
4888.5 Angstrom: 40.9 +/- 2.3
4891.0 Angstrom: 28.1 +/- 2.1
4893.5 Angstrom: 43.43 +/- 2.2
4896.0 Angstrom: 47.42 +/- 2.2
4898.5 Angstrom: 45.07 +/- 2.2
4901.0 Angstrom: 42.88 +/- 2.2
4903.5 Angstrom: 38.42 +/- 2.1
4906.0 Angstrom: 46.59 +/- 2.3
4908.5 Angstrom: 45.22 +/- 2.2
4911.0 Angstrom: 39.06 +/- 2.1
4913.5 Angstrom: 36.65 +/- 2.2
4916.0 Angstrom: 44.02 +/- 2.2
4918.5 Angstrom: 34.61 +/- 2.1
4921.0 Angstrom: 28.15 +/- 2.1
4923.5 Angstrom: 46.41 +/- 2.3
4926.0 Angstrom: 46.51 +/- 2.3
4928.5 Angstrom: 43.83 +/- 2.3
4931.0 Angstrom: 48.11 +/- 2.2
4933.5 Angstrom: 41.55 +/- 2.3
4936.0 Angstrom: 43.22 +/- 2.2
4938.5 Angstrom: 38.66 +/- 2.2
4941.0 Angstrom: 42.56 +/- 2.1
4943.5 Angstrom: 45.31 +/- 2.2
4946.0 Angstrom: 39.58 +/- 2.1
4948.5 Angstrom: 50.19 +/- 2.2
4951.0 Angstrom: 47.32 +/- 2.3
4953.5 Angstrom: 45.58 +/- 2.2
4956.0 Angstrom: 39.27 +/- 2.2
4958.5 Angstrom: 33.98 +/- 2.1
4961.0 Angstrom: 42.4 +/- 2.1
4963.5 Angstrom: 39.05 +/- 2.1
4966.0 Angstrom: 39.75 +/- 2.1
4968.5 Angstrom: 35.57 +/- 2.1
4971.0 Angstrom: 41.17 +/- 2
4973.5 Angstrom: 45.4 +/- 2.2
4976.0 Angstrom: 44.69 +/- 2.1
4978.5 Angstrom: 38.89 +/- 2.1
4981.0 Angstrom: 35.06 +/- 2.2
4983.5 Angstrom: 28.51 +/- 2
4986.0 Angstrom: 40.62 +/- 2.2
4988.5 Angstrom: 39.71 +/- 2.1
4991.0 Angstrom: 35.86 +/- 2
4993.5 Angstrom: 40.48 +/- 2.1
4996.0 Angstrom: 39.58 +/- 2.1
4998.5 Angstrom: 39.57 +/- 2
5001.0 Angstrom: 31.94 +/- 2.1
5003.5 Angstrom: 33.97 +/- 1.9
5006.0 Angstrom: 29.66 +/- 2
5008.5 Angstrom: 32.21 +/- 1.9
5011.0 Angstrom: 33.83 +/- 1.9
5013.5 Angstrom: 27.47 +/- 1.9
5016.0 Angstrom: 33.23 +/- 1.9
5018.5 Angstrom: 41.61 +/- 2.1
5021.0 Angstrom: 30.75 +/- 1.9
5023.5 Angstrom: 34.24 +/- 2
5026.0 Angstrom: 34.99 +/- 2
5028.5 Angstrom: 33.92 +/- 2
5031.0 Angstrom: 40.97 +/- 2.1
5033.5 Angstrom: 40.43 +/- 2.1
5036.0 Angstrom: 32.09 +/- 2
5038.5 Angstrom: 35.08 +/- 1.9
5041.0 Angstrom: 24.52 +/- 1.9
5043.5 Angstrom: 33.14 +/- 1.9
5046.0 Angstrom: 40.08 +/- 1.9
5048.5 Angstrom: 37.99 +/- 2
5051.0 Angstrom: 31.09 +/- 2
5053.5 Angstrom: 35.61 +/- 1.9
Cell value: -4.5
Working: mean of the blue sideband 41.3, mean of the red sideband 34.2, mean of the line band 42.4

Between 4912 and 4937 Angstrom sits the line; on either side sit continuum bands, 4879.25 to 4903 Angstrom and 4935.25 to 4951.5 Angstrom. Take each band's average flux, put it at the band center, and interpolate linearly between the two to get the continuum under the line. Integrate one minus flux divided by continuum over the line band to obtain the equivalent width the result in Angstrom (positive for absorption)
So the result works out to 0.94 Angstrom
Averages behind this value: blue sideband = 41.4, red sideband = 43.7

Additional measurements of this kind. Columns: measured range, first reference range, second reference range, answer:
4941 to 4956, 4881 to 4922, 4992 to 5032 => -2.7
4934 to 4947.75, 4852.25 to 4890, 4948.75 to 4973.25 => -0.4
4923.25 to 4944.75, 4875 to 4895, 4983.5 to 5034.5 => -3.1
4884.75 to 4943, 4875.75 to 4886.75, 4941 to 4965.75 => 1.6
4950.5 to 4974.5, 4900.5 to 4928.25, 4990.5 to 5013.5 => -2.0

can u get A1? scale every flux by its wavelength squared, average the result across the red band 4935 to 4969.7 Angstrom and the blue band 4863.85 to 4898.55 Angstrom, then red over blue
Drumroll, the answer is 1.05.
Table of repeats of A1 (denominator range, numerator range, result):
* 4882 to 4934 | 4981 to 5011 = 0.89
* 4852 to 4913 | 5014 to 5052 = 0.90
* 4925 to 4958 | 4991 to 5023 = 0.81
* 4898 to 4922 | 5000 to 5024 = 0.86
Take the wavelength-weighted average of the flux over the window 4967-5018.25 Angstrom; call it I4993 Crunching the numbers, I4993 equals 36.5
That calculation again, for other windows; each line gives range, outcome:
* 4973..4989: 38.6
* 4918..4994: 40.8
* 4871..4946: 41.4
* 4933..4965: 42.2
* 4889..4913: 41.6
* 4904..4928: 40.8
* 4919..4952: 43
